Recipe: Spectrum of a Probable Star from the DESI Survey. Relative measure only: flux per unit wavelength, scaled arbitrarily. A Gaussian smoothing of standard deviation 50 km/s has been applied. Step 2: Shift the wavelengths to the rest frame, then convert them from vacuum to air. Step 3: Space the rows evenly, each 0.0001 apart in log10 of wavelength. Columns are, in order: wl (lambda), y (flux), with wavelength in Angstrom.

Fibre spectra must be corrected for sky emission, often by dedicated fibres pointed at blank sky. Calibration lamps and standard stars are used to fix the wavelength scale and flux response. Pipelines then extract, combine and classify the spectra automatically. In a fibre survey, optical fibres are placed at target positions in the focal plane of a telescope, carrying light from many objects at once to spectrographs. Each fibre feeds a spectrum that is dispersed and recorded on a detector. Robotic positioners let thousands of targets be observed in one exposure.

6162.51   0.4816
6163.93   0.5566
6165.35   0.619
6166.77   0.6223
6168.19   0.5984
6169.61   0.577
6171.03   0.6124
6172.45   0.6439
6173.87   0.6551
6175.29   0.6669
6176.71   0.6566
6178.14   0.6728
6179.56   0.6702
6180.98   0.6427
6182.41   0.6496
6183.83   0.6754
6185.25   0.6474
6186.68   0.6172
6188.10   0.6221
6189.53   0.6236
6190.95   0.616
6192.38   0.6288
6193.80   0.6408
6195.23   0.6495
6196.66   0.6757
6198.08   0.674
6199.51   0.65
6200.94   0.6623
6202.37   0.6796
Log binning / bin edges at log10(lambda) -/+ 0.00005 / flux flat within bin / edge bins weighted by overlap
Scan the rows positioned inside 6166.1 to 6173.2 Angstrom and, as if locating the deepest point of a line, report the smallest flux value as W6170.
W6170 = 0.577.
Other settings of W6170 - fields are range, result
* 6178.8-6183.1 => 0.6427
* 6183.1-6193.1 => 0.616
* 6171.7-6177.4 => 0.6439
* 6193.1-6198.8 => 0.6408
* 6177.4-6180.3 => 0.6702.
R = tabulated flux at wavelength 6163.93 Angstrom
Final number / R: 0.5566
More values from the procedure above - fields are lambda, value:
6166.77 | 0.6223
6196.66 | 0.6757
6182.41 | 0.6496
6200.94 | 0.6623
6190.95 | 0.616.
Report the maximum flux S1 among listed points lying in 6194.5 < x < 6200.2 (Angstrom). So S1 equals 0.6757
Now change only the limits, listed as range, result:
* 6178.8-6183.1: 0.6702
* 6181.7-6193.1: 0.6754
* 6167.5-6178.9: 0.6728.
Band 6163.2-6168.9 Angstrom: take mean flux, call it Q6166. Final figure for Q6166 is 0.599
